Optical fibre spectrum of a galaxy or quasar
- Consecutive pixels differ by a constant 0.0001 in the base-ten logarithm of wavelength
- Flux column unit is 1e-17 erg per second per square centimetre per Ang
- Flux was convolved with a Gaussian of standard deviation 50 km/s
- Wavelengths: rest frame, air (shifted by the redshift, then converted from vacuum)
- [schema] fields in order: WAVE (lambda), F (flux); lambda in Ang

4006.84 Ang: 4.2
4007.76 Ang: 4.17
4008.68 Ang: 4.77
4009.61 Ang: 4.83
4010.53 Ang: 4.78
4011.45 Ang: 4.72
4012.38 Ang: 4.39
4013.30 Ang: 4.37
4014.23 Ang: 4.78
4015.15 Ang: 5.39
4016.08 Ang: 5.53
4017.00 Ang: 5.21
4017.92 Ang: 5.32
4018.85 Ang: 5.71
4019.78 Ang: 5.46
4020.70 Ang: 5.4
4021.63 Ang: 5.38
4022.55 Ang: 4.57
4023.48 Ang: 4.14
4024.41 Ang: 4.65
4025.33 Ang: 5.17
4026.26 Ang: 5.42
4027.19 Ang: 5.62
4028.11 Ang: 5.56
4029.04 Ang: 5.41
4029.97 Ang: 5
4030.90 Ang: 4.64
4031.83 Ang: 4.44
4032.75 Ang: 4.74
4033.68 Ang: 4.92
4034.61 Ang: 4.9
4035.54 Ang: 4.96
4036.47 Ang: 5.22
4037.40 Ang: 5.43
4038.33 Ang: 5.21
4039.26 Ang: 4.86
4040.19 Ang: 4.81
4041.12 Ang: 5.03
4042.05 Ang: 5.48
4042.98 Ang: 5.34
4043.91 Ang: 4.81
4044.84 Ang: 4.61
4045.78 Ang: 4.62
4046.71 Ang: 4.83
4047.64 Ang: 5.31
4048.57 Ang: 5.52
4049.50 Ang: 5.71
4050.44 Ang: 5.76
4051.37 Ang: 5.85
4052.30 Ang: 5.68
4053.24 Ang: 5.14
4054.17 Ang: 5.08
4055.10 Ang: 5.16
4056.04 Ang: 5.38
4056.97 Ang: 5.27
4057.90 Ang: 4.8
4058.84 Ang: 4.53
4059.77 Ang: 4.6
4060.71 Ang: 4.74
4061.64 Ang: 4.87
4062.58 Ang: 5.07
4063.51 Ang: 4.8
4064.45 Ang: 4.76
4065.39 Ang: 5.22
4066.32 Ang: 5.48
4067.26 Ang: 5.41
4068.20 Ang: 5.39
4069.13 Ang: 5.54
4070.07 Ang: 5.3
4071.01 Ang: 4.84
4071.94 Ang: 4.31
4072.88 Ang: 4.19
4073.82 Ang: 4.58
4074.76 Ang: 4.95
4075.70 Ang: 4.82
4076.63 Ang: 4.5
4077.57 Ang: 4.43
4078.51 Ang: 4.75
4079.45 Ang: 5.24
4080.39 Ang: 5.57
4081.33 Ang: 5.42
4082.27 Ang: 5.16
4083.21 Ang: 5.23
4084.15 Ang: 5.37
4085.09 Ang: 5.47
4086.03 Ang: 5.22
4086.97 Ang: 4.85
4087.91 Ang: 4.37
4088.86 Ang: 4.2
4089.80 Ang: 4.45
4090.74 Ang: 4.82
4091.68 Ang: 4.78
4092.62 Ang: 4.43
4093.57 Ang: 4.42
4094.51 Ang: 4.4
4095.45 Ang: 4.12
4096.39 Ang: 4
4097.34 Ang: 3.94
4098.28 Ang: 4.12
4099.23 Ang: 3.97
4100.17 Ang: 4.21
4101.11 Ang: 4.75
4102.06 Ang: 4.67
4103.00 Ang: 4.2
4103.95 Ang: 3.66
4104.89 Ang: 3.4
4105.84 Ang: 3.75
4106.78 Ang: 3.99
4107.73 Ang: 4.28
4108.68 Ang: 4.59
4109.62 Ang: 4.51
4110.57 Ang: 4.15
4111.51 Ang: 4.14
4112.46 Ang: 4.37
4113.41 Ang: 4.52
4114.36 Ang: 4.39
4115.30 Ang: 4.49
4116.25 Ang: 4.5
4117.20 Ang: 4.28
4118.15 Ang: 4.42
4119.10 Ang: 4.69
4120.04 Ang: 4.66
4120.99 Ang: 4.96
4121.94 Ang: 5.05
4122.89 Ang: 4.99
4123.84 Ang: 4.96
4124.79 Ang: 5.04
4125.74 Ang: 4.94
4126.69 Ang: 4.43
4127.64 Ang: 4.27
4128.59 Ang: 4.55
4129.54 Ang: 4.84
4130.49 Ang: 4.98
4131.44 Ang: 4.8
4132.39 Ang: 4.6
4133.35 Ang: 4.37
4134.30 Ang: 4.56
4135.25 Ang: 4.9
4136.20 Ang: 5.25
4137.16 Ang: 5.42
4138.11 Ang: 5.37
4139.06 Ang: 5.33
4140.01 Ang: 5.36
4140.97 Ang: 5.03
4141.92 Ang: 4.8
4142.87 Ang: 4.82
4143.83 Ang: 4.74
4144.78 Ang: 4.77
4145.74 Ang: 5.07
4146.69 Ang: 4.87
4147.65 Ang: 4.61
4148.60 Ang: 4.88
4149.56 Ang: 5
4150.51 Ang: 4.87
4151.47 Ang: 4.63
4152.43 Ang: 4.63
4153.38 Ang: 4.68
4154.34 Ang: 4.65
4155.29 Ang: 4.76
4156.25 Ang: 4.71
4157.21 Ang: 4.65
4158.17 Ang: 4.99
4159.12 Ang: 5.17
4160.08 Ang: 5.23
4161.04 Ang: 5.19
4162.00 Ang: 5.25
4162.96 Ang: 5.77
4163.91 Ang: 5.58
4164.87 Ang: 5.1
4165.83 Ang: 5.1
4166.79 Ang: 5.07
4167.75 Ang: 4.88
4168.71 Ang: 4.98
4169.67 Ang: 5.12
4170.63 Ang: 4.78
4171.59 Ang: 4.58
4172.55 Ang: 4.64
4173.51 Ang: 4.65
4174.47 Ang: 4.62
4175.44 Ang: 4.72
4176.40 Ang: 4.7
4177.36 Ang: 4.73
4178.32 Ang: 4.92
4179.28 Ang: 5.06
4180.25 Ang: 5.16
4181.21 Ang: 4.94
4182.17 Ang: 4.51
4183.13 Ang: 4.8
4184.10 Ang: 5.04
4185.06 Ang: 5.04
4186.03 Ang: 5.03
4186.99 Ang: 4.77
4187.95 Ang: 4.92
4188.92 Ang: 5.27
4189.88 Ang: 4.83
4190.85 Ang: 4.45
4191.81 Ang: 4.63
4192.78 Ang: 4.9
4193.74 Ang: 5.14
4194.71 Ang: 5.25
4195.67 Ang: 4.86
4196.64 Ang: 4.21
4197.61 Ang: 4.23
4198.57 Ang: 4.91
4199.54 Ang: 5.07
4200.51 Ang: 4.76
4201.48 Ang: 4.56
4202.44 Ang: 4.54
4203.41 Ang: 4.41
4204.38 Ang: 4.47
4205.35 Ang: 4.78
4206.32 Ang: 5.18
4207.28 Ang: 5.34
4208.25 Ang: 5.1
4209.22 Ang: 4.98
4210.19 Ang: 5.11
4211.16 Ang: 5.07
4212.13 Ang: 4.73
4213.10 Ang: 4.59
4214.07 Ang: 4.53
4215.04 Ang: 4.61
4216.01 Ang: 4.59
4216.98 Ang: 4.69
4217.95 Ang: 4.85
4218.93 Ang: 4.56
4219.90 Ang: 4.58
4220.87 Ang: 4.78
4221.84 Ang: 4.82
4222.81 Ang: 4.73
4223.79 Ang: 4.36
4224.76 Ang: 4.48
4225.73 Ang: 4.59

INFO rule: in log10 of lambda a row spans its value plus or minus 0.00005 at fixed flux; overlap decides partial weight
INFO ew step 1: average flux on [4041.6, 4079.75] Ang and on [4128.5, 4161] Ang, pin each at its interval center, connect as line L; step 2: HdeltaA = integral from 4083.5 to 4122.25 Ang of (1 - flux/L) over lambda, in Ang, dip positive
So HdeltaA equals 4.2 Ang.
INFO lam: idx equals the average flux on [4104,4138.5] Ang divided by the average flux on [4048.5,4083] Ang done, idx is 0.9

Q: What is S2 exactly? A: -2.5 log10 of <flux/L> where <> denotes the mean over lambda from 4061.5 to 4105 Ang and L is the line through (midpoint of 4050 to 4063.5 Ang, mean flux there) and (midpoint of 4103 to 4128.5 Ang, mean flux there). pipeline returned 0.022 mag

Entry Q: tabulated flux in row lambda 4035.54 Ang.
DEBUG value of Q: 4.96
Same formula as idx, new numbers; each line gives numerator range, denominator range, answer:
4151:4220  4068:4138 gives 1.05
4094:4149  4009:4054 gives 0.90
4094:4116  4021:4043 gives 0.84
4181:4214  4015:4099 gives 0.97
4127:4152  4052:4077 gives 0.98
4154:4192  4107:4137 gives 1.06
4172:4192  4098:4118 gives 1.14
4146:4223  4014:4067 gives 0.95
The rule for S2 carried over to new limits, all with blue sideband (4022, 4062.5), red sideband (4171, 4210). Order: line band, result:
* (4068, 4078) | 0.05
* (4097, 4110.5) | 0.19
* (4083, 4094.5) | 0.05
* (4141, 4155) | 0.02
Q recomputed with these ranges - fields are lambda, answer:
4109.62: 4.51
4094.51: 4.4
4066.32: 5.48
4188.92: 5.27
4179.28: 5.06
